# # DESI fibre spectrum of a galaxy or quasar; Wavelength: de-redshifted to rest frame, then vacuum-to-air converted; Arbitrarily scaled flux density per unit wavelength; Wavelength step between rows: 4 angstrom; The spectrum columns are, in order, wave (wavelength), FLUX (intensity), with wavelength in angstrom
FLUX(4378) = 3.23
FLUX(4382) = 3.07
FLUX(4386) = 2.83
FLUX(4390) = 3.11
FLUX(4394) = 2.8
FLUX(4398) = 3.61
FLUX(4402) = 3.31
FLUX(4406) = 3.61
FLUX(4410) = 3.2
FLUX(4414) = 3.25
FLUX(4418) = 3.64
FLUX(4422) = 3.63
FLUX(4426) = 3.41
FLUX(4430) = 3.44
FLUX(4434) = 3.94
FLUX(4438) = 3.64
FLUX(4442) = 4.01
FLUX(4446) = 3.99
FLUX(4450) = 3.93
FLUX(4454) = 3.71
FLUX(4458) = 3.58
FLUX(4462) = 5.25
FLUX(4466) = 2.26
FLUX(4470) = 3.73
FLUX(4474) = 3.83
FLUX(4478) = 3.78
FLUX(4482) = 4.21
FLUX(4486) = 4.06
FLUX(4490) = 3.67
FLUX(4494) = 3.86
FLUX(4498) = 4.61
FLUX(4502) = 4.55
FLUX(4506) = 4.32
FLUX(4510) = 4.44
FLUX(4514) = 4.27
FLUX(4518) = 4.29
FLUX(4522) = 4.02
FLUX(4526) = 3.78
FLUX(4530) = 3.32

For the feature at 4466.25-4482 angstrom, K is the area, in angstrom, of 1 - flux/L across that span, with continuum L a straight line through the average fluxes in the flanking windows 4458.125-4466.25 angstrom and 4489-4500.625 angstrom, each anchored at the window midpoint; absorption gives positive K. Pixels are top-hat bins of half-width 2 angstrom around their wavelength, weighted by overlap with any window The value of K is 1.5 angstrom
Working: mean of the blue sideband 4.04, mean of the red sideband 4.11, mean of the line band 3.67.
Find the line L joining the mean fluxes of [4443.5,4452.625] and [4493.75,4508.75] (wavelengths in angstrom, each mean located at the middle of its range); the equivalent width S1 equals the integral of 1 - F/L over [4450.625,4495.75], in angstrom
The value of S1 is 3.7 angstrom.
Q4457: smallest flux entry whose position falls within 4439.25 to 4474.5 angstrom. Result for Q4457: 2.26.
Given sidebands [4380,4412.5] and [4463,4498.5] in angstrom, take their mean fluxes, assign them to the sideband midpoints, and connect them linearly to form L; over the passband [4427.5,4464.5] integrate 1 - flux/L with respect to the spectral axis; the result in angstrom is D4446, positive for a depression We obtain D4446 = -3.9 angstrom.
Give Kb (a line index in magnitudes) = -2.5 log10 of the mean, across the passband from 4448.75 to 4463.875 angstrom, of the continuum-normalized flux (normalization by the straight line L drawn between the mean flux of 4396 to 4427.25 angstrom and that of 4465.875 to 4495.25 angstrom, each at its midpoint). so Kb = -0.13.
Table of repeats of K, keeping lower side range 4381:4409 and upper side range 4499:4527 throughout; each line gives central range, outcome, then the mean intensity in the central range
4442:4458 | -0.7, 3.86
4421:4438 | -0.5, 3.61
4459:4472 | 0.3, 3.73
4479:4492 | 0.2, 3.96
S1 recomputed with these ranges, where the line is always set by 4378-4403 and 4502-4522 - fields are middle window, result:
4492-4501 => -0.21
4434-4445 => -0.78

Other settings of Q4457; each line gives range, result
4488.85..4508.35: 3.67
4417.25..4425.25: 3.63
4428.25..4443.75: 3.44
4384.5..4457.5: 2.8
